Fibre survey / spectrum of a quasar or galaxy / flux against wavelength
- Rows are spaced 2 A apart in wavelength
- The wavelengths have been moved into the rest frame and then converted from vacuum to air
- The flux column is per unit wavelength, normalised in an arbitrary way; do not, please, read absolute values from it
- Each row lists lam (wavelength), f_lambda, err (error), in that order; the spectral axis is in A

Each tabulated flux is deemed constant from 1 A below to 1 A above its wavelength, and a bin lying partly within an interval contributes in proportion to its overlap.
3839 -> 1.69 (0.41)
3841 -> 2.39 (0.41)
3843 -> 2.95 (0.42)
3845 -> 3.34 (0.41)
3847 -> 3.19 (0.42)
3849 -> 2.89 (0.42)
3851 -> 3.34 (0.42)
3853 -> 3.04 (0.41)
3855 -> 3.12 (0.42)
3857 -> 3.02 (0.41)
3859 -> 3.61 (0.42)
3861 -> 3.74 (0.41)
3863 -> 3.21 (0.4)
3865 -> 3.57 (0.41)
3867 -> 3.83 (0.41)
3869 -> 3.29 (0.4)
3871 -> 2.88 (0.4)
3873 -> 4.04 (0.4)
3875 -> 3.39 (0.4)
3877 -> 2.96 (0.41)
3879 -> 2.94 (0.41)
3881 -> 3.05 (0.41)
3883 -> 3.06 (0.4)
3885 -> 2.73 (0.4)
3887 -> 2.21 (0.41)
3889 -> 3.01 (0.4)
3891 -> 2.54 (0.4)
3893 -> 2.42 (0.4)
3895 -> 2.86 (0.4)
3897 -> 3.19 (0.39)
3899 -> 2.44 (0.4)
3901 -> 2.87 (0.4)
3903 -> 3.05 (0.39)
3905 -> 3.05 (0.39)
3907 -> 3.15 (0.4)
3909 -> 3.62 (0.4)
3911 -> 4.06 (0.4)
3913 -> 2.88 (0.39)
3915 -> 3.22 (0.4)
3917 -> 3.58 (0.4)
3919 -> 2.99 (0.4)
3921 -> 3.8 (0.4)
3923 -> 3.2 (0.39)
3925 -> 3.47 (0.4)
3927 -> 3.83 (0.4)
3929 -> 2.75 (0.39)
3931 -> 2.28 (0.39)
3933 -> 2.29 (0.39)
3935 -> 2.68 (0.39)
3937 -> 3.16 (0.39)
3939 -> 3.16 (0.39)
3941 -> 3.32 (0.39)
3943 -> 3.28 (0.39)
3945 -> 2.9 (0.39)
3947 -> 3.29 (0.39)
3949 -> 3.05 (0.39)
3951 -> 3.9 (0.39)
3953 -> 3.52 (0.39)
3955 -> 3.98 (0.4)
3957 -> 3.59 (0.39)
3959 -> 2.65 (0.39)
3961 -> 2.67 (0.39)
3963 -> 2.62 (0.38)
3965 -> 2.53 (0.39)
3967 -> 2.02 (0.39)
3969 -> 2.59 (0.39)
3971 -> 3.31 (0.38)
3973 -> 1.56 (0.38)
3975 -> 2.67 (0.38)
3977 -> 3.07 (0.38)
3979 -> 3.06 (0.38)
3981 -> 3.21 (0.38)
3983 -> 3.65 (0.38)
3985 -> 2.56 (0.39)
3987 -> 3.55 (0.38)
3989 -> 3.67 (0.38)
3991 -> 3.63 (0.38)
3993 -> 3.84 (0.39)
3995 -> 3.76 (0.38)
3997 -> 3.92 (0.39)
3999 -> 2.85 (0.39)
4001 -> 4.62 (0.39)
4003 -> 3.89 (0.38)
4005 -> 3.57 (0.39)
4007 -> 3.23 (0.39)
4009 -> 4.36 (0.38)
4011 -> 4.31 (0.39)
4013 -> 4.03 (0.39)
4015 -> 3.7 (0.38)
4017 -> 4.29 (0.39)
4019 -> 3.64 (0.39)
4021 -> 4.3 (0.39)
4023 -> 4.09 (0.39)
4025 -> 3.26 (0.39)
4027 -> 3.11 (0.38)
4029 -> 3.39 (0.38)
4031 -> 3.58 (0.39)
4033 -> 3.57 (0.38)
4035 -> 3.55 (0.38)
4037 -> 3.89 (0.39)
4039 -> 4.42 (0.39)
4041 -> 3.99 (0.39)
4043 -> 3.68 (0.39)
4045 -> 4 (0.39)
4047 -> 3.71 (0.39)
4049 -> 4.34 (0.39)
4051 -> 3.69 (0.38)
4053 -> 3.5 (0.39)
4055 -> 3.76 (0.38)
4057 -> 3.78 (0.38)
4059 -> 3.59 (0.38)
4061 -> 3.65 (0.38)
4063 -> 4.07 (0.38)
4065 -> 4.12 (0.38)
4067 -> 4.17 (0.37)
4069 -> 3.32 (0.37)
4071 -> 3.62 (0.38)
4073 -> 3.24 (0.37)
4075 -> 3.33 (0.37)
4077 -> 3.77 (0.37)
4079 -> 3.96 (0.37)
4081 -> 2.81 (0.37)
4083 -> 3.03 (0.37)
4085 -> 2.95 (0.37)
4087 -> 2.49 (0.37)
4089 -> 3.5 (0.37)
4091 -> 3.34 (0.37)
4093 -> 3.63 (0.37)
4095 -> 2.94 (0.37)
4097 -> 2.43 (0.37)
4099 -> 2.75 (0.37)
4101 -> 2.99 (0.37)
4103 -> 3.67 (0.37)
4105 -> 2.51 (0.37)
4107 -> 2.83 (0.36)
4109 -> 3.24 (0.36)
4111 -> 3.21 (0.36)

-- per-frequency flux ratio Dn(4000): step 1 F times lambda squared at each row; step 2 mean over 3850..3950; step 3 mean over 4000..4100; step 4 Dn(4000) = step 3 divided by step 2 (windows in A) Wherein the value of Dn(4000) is 1.3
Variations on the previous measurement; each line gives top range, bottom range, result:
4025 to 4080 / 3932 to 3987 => 1.31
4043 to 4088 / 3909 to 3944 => 1.21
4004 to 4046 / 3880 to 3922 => 1.33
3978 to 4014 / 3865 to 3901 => 1.29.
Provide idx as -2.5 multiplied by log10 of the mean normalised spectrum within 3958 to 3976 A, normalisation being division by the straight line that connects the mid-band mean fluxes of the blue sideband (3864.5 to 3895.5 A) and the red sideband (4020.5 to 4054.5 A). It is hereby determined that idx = 0.34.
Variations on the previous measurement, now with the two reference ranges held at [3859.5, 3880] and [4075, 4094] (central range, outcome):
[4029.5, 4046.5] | -0.158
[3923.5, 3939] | 0.142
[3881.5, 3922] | 0.114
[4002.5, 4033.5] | -0.141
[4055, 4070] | -0.160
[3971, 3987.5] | 0.143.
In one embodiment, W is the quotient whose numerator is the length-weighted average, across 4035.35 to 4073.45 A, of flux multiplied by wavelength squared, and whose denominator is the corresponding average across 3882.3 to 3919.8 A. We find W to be 1.38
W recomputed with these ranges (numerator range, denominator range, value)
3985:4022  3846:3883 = 1.25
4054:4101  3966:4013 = 1.05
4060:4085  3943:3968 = 1.23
